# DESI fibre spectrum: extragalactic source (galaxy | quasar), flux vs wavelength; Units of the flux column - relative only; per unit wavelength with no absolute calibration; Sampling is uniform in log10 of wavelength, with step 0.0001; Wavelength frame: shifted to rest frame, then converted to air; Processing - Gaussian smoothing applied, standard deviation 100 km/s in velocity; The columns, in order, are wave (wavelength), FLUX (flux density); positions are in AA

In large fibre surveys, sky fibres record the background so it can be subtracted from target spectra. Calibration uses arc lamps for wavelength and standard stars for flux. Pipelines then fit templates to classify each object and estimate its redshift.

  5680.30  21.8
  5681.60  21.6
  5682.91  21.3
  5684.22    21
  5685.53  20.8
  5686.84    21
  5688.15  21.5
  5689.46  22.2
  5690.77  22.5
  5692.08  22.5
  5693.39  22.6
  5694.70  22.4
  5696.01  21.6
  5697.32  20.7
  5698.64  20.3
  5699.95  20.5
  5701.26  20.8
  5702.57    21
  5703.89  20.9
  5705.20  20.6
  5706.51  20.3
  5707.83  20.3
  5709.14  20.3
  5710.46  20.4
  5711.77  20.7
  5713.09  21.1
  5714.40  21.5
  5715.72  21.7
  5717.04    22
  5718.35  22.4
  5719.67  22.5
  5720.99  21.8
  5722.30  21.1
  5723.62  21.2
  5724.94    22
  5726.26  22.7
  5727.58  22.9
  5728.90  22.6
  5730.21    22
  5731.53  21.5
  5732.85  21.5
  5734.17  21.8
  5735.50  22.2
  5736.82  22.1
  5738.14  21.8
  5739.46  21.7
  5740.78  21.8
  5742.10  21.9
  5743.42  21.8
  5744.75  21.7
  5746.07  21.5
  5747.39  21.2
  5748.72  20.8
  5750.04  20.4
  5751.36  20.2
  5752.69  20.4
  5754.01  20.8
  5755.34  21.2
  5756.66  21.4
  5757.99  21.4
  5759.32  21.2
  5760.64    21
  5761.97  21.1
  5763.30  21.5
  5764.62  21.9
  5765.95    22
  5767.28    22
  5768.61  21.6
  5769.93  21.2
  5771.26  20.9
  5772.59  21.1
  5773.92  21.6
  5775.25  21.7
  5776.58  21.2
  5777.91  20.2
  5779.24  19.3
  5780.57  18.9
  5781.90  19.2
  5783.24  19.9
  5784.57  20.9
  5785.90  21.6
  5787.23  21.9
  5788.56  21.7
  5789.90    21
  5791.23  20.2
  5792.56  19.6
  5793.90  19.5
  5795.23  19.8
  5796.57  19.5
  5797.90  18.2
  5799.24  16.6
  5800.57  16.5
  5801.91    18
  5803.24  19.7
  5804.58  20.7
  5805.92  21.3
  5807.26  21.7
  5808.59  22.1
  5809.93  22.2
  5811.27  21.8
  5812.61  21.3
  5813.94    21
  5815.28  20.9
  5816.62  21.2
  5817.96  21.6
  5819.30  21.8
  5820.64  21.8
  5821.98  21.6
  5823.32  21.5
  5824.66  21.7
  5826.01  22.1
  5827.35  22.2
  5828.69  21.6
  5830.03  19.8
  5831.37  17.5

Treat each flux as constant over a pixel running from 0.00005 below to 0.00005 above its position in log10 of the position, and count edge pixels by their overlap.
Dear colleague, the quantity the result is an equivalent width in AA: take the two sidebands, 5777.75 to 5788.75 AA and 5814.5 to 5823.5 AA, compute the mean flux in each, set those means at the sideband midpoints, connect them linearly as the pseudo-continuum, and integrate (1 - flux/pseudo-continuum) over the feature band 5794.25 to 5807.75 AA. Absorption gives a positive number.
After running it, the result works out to 1.1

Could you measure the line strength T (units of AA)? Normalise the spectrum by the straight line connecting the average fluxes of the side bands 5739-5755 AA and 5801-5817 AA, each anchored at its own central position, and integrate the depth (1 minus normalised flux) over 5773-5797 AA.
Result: 0.7 AA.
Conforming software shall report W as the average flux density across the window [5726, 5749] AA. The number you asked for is 21.9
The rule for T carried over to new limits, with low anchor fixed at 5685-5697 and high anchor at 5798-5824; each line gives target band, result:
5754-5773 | -0.2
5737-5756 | 0.1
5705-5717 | 0.5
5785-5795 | 0.1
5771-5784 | 0.4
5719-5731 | -0.3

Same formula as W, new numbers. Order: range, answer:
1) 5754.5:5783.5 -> 21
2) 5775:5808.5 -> 20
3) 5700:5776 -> 21.4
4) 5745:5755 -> 20.8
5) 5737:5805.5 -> 20.7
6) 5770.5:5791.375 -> 20.7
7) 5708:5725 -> 21.4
